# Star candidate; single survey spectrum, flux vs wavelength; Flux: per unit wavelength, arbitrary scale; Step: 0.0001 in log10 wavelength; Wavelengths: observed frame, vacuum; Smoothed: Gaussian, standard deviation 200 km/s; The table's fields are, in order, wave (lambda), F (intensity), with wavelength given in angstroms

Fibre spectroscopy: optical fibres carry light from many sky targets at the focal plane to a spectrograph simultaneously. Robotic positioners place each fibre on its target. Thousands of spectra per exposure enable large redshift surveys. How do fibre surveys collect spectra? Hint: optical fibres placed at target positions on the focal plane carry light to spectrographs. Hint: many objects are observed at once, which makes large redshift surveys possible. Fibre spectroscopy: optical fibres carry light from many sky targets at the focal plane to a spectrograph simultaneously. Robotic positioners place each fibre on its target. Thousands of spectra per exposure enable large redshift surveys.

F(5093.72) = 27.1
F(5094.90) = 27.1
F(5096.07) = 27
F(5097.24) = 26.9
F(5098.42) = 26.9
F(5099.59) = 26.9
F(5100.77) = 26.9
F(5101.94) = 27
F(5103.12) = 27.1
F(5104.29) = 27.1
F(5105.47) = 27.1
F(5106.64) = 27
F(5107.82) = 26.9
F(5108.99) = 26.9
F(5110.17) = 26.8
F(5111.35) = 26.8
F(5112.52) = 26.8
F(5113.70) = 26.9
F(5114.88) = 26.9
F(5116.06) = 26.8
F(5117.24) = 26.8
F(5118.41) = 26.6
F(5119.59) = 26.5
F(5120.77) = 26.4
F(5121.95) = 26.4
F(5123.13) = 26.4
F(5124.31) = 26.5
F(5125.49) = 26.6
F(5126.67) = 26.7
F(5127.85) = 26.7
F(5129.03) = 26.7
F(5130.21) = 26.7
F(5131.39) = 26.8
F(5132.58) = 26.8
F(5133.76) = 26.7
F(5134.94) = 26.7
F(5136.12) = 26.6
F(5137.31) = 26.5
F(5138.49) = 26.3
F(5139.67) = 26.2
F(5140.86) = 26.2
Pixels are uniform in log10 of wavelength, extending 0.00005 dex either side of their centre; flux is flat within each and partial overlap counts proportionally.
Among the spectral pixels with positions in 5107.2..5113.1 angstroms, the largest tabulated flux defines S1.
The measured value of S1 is 26.9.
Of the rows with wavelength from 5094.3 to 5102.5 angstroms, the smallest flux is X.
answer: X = 26.9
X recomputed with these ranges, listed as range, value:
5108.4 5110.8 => 26.8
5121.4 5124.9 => 26.4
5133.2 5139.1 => 26.3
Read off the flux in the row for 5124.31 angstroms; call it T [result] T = 26.5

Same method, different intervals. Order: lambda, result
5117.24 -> 26.8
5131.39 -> 26.8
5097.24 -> 26.9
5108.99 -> 26.9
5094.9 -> 27.1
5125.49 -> 26.6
